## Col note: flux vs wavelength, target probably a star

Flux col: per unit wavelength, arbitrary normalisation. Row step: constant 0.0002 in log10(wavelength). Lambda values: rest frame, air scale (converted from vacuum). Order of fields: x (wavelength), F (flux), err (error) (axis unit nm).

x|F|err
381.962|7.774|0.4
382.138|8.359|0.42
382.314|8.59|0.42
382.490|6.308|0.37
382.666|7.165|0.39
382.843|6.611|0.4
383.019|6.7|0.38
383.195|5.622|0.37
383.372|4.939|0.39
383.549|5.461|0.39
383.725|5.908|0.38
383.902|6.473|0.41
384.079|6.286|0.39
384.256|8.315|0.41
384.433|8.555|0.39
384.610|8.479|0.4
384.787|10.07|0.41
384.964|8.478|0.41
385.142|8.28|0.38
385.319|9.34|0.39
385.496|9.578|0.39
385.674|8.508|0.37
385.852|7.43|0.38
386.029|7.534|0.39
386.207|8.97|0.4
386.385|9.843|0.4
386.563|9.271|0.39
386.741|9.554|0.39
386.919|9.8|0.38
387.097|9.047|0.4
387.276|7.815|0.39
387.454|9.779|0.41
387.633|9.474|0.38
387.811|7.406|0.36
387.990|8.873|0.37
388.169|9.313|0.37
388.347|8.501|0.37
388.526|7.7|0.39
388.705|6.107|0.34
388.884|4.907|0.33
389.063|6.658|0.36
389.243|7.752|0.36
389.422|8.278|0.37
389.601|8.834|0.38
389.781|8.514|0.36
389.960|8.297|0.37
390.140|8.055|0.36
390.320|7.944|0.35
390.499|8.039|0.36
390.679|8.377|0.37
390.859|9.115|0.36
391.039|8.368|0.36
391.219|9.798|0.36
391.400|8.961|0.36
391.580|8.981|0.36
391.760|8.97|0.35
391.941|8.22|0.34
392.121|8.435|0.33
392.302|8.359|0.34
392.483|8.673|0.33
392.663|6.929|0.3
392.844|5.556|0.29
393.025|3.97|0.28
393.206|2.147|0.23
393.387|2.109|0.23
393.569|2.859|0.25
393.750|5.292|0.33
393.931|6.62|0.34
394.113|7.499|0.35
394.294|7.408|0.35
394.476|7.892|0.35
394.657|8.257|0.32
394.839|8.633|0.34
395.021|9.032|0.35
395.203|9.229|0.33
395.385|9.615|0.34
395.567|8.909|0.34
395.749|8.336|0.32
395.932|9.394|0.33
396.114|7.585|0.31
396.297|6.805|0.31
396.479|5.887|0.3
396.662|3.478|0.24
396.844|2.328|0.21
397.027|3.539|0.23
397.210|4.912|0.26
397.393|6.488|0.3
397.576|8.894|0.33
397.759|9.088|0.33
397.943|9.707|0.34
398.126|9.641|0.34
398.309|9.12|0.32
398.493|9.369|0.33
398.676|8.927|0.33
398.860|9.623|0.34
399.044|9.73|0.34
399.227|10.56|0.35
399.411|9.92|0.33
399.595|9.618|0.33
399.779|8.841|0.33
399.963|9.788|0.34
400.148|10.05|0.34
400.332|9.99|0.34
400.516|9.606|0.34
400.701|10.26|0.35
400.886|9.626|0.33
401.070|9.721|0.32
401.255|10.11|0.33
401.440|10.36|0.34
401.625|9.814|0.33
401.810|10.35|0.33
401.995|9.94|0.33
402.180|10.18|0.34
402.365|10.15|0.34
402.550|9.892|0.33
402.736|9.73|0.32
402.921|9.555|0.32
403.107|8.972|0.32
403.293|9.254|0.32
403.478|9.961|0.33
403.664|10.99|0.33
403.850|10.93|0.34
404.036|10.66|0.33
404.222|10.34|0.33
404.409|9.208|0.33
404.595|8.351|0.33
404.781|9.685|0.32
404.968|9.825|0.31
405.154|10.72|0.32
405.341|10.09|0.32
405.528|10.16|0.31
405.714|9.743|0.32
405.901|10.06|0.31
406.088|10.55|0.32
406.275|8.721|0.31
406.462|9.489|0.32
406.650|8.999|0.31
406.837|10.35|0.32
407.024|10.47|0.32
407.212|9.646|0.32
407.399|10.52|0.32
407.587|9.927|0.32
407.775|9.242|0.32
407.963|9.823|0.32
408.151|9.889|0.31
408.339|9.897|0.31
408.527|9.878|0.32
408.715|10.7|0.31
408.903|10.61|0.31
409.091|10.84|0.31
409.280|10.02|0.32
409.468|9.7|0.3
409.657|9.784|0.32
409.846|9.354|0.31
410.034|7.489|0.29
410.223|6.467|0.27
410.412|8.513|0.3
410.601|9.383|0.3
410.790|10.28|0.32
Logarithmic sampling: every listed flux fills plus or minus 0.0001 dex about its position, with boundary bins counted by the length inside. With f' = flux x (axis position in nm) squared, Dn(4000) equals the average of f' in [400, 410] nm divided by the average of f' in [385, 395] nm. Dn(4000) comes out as 1.37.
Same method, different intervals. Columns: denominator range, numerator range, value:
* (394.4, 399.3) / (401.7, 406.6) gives 1.29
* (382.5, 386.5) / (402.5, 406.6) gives 1.42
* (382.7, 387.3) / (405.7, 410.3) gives 1.37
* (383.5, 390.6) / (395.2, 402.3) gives 1.13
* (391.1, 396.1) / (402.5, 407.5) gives 1.41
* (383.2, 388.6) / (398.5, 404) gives 1.29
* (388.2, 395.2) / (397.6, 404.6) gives 1.39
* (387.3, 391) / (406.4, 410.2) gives 1.33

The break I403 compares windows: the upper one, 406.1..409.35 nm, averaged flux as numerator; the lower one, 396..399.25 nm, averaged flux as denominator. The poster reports 1.3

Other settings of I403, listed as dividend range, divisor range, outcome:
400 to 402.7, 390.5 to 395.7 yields 1.34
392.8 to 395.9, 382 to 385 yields 0.94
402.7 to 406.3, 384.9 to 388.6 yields 1.13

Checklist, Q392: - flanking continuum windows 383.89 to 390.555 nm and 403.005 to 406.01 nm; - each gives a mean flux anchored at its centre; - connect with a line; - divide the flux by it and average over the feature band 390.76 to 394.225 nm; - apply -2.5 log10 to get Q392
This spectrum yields 0.27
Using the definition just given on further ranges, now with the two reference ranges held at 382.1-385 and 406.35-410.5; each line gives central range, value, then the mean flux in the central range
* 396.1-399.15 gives 0.16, 7.37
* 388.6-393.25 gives 0.03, 7.68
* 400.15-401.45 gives -0.12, 9.93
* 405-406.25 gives -0.09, 10.1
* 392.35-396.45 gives 0.19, 6.95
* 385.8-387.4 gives -0.19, 8.86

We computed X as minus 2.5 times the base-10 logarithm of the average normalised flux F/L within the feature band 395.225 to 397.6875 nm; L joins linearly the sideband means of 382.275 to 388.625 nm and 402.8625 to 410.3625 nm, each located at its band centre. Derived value 0.31 mag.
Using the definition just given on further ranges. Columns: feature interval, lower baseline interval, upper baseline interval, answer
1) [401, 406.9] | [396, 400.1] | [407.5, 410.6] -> -0.132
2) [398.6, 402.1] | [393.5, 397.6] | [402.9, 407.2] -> -0.172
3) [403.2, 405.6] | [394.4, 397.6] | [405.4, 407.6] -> -0.076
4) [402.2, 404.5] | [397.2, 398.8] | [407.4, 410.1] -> -0.082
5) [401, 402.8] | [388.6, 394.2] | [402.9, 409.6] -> -0.102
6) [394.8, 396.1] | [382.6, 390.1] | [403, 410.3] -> -0.021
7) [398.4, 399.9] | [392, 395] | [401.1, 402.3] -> -0.075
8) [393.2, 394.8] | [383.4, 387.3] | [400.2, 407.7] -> 0.475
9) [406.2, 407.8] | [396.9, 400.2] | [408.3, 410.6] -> -0.054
